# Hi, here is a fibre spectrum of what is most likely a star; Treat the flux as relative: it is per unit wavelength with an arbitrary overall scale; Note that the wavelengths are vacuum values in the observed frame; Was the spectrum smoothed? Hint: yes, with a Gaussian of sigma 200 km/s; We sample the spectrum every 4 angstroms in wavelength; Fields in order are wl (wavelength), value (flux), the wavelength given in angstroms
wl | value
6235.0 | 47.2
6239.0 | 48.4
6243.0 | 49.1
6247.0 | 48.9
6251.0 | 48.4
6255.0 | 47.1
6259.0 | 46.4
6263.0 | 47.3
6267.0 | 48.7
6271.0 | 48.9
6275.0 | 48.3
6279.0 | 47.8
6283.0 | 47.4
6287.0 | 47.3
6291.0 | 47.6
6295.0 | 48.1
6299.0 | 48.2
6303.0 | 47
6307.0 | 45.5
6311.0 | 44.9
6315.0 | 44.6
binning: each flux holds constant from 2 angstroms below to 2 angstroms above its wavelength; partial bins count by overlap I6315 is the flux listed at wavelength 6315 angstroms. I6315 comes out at 44.6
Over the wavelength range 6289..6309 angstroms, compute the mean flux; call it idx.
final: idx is 47.3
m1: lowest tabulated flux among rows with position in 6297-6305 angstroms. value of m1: 47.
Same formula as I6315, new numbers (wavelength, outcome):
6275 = 48.3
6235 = 47.2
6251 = 48.4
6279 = 47.8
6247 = 48.9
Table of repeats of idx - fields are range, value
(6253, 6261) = 46.8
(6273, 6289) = 47.7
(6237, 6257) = 48.4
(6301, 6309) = 46.2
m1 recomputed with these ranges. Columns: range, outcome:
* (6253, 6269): 46.4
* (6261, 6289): 47.3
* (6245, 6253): 48.4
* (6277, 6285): 47.4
